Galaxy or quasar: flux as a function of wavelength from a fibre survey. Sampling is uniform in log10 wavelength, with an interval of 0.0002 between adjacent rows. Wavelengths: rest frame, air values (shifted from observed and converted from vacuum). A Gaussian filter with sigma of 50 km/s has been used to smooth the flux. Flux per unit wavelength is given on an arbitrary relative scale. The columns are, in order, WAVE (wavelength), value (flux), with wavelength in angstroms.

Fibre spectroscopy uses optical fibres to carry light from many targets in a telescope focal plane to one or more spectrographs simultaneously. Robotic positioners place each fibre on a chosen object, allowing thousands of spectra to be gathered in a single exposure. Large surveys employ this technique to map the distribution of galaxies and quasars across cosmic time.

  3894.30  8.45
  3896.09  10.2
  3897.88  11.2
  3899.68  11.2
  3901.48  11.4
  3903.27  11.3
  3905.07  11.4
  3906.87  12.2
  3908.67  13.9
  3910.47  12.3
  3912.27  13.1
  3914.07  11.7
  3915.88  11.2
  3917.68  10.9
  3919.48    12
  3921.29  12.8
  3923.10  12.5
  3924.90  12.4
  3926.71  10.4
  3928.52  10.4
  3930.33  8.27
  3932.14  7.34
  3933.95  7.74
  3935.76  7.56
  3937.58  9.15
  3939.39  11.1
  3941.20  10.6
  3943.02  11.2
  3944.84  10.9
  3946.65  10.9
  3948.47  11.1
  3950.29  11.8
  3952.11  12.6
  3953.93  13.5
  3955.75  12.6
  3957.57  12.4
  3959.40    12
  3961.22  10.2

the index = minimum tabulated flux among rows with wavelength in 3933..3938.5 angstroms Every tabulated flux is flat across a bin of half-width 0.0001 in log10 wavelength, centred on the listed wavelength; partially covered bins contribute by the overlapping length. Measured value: 7.56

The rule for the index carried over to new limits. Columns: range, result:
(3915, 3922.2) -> 10.9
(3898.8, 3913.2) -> 11.2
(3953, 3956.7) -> 12.6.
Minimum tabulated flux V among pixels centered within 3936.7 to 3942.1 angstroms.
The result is 9.15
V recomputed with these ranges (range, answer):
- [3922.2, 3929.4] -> 10.4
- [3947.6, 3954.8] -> 11.1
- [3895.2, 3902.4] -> 10.2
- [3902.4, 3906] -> 11.3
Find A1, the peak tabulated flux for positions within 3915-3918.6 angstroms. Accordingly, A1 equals 11.2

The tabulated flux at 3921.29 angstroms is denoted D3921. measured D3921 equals 12.8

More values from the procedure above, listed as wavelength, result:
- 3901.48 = 11.4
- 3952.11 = 12.6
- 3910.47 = 12.3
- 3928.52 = 10.4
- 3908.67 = 13.9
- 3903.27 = 11.3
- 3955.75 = 12.6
